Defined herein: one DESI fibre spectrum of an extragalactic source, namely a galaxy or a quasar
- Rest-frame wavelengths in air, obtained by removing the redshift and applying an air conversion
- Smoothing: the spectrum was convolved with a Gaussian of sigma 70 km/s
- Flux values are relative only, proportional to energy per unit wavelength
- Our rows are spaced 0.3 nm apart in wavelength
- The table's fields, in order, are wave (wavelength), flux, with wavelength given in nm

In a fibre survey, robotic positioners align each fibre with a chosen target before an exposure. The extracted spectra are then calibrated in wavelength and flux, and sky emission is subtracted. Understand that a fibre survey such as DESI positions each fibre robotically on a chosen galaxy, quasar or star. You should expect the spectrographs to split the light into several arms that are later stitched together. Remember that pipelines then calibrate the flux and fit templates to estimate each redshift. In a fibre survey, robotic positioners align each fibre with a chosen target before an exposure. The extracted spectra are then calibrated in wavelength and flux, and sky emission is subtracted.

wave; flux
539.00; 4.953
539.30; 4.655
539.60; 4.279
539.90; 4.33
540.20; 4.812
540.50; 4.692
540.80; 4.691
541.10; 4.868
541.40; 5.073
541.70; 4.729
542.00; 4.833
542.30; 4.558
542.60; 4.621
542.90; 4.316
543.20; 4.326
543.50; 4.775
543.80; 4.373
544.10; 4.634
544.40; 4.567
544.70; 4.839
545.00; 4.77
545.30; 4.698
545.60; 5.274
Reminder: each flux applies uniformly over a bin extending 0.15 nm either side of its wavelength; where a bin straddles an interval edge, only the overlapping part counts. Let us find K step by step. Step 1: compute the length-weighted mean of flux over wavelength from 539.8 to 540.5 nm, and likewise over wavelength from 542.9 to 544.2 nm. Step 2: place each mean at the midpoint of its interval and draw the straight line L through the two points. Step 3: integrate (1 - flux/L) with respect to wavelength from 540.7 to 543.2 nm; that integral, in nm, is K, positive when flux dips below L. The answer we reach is -0.07 nm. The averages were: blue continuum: 4.61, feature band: 4.69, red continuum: 4.5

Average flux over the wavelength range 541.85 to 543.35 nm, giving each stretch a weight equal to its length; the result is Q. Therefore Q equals 4.53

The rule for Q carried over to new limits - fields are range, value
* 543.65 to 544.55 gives 4.52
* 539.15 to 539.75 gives 4.47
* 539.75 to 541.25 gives 4.68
